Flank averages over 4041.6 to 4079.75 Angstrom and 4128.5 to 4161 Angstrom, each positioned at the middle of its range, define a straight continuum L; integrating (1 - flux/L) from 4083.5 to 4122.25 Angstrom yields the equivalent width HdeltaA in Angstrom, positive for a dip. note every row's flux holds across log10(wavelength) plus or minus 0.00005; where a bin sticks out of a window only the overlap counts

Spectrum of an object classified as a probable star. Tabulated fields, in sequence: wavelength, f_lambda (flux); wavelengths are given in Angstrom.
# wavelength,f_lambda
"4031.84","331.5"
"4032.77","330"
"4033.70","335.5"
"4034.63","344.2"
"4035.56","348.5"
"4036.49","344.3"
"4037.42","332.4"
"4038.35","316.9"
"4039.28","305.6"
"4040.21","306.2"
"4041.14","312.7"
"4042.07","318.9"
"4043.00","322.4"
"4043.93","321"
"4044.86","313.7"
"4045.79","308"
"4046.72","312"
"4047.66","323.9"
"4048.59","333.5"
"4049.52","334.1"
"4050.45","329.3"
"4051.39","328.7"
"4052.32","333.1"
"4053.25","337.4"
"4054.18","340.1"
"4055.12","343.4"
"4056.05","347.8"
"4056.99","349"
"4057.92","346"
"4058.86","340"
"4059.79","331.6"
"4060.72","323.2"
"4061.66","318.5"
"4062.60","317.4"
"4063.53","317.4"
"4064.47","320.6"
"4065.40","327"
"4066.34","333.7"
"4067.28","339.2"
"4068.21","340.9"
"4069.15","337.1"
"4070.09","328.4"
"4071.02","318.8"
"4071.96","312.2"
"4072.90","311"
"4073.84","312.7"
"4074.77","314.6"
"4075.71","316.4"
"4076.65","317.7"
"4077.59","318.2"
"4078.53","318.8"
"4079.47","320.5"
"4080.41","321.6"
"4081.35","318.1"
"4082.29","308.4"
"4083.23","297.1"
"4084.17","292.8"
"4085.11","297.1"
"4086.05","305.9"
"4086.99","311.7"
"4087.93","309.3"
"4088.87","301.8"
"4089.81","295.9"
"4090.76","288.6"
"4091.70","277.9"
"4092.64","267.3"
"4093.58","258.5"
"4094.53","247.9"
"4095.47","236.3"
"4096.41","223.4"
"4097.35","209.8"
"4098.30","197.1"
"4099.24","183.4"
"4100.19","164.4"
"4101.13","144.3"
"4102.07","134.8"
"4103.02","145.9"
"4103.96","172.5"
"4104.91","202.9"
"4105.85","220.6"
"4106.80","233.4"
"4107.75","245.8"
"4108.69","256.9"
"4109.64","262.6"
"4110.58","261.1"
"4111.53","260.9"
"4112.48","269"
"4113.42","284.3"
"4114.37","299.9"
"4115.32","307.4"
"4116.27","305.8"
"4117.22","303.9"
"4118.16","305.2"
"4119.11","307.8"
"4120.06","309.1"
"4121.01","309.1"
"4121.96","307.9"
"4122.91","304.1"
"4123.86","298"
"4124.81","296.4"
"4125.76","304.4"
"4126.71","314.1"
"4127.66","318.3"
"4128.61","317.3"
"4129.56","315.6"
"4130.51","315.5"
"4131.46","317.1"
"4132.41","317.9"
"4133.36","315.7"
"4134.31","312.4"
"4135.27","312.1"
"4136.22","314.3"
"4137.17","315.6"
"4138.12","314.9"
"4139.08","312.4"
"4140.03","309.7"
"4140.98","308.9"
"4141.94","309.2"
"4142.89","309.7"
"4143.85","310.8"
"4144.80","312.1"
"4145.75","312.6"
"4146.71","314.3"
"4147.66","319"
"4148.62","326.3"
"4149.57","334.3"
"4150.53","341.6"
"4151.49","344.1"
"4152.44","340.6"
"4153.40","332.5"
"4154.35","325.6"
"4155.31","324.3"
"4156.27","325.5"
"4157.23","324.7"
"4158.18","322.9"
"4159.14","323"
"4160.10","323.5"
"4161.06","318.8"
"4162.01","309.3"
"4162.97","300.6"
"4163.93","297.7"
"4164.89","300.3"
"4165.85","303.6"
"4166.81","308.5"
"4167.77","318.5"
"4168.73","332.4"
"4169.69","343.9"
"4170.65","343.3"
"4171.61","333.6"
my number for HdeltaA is 7.98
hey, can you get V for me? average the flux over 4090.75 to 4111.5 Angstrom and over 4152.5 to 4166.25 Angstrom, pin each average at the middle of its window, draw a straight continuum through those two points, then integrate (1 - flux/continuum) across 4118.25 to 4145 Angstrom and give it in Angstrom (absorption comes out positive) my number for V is -4.06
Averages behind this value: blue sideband 219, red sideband 317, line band 311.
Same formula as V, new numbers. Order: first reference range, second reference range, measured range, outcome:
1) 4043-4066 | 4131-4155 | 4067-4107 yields 6.68 Angstrom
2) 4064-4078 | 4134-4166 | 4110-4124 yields 1.09 Angstrom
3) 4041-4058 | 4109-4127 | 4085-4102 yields 3.33 Angstrom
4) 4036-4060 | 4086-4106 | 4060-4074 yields -1.69 Angstrom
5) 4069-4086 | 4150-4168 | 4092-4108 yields 5.59 Angstrom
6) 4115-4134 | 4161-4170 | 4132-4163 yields -0.83 Angstrom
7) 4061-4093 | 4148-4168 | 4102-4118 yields 3.40 Angstrom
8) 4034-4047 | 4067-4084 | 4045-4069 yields -0.76 Angstrom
